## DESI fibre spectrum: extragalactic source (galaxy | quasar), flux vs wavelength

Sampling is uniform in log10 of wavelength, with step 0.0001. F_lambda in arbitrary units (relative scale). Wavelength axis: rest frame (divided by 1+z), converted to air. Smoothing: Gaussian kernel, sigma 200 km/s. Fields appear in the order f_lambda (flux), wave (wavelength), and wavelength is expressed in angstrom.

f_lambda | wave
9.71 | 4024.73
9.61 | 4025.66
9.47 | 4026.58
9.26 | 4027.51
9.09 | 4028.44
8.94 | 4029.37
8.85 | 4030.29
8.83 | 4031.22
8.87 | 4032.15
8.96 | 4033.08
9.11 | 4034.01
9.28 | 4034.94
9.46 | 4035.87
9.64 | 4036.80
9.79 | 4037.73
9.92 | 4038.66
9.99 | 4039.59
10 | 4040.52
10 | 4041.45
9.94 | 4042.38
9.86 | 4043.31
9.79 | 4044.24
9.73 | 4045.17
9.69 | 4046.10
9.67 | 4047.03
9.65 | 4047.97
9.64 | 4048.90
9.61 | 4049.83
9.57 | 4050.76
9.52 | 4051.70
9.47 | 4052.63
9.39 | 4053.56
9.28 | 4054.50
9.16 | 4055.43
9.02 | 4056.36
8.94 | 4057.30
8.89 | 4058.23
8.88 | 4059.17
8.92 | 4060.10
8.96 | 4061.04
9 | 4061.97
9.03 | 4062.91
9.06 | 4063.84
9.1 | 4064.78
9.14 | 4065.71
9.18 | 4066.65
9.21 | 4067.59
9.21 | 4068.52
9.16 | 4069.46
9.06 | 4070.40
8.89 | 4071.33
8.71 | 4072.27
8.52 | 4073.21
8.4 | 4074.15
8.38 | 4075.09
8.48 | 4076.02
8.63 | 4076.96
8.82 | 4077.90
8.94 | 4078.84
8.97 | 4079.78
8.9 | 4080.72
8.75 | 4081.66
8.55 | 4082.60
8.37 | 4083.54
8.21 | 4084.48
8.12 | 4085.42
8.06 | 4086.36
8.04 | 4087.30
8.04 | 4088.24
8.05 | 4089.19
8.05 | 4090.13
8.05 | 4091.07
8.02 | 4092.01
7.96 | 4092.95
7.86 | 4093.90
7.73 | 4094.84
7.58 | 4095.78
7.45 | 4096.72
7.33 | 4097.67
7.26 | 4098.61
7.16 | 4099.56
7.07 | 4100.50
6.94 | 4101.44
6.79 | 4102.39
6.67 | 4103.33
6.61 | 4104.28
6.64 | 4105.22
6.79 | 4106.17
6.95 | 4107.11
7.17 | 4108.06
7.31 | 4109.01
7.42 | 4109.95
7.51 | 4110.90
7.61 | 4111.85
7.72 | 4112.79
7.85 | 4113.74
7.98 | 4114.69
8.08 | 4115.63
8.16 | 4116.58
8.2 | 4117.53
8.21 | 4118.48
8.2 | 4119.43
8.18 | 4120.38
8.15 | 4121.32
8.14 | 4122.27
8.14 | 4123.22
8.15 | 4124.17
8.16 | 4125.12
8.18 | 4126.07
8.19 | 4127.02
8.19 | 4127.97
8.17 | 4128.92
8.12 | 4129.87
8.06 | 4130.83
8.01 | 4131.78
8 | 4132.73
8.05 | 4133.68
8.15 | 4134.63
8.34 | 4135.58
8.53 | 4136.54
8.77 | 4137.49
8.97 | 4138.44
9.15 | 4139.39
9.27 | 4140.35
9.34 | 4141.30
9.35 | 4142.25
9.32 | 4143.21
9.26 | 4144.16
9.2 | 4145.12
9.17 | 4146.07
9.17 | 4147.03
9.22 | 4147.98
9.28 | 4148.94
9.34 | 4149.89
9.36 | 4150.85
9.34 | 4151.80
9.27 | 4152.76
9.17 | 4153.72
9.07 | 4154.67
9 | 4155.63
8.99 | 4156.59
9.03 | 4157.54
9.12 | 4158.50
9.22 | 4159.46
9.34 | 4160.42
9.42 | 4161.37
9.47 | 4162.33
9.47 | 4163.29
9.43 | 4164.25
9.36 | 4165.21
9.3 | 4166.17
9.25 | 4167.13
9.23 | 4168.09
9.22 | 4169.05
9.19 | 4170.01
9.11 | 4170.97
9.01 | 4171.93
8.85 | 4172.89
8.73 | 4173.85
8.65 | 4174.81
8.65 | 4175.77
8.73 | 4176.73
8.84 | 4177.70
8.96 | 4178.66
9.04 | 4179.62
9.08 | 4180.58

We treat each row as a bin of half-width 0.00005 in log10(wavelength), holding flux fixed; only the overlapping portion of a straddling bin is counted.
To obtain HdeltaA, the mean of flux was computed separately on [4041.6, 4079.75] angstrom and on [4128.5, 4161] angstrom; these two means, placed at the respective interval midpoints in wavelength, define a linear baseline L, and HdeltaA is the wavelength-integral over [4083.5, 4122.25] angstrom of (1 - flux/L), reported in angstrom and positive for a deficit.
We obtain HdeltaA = 6.0 angstrom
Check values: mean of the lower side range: 9.17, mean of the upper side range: 8.92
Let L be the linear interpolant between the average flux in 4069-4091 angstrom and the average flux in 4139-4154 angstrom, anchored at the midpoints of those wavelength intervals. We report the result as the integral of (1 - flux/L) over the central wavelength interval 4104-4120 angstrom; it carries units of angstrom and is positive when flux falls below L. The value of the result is 2.4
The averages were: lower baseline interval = 8.52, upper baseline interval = 9.26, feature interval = 7.57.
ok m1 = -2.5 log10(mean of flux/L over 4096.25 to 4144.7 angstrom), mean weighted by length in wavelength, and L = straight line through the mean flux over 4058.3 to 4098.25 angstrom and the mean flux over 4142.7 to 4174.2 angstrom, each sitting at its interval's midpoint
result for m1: 0.12 mag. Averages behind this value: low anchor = 8.52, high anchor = 9.21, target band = 7.95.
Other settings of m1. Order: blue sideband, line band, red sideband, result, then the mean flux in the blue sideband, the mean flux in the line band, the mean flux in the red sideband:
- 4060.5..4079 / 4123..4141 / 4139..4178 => 0.09 mag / 8.89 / 8.36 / 9.17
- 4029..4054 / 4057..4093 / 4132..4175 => 0.09 mag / 9.53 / 8.67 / 9.08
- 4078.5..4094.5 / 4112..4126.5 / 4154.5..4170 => 0.08 mag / 8.28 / 8.09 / 9.24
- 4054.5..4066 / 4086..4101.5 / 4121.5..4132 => 0.12 mag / 9.02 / 7.7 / 8.13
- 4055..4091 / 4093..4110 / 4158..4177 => 0.23 mag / 8.72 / 7.16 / 9.14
